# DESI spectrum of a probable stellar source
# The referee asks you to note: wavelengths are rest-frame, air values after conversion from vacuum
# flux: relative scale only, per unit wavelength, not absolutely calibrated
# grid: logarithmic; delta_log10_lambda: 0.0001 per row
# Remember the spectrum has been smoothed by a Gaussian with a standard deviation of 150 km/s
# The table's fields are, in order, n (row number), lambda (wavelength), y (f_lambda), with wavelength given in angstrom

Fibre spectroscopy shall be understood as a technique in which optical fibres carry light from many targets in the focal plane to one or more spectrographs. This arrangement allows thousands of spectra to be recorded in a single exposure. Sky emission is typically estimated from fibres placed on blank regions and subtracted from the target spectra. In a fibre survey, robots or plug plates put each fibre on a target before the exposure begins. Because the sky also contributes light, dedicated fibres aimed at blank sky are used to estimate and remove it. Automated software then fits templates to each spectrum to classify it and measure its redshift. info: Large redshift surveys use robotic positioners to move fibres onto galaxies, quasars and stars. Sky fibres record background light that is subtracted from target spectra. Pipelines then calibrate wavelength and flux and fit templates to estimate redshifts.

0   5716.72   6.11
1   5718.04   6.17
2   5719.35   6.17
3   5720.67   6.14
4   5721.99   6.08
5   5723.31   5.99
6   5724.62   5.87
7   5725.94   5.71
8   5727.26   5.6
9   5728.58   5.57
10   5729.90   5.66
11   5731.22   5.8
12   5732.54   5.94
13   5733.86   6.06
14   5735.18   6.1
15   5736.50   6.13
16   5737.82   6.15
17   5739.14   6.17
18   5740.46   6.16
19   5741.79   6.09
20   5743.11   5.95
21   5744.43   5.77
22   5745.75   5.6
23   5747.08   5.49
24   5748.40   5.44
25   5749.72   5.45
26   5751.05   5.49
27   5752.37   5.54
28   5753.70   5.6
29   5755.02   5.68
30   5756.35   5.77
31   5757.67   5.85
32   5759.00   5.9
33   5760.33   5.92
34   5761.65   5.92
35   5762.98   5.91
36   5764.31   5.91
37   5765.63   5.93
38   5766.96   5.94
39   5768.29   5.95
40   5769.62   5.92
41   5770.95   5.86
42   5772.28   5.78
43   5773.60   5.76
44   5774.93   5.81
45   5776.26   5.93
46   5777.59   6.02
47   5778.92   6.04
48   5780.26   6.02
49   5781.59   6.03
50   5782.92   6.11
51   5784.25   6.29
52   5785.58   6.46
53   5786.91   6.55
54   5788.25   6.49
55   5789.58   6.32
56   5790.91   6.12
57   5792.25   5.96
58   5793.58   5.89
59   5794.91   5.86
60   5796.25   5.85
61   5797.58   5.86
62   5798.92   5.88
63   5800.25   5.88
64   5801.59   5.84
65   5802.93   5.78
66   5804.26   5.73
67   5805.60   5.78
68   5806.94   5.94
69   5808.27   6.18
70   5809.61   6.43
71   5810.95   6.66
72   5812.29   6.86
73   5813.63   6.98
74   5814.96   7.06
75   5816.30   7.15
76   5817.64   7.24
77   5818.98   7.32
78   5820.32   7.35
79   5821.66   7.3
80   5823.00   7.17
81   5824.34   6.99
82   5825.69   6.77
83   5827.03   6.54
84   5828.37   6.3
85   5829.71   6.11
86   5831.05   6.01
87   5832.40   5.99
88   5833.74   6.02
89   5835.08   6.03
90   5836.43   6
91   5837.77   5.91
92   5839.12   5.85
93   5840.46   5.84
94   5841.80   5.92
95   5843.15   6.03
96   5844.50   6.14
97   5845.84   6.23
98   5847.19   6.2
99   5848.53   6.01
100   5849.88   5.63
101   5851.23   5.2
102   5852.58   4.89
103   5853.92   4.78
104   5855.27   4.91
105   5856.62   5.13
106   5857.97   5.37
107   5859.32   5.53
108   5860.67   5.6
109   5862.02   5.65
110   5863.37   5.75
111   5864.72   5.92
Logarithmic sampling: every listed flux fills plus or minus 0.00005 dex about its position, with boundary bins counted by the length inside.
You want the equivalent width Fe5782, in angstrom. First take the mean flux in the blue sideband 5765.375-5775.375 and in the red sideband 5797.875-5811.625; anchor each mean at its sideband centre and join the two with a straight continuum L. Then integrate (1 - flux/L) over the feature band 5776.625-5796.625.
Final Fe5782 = -0.7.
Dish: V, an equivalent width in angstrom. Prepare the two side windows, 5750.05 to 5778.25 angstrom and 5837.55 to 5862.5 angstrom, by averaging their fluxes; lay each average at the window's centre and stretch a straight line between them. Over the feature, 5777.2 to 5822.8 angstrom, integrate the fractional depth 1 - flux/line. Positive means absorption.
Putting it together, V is -4.8 angstrom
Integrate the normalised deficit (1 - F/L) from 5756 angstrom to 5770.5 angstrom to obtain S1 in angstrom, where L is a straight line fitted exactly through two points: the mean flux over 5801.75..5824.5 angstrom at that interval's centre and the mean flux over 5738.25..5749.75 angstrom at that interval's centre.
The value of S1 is 0.4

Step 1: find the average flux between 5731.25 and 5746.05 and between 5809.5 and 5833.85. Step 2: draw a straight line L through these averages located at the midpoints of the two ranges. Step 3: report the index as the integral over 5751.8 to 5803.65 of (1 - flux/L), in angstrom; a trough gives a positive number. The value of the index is 3.4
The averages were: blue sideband 6.01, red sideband 6.77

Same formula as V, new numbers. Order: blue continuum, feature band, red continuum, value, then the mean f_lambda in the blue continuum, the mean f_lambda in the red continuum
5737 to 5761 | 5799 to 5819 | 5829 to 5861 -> -2.3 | 5.78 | 5.72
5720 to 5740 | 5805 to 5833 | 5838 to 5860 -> -4.9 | 5.93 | 5.61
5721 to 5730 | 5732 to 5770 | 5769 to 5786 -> 0.3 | 5.8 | 6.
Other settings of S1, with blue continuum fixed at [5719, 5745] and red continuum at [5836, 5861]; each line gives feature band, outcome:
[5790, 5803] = -0.3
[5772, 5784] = -0.3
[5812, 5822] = -2.5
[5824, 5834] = -1.1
